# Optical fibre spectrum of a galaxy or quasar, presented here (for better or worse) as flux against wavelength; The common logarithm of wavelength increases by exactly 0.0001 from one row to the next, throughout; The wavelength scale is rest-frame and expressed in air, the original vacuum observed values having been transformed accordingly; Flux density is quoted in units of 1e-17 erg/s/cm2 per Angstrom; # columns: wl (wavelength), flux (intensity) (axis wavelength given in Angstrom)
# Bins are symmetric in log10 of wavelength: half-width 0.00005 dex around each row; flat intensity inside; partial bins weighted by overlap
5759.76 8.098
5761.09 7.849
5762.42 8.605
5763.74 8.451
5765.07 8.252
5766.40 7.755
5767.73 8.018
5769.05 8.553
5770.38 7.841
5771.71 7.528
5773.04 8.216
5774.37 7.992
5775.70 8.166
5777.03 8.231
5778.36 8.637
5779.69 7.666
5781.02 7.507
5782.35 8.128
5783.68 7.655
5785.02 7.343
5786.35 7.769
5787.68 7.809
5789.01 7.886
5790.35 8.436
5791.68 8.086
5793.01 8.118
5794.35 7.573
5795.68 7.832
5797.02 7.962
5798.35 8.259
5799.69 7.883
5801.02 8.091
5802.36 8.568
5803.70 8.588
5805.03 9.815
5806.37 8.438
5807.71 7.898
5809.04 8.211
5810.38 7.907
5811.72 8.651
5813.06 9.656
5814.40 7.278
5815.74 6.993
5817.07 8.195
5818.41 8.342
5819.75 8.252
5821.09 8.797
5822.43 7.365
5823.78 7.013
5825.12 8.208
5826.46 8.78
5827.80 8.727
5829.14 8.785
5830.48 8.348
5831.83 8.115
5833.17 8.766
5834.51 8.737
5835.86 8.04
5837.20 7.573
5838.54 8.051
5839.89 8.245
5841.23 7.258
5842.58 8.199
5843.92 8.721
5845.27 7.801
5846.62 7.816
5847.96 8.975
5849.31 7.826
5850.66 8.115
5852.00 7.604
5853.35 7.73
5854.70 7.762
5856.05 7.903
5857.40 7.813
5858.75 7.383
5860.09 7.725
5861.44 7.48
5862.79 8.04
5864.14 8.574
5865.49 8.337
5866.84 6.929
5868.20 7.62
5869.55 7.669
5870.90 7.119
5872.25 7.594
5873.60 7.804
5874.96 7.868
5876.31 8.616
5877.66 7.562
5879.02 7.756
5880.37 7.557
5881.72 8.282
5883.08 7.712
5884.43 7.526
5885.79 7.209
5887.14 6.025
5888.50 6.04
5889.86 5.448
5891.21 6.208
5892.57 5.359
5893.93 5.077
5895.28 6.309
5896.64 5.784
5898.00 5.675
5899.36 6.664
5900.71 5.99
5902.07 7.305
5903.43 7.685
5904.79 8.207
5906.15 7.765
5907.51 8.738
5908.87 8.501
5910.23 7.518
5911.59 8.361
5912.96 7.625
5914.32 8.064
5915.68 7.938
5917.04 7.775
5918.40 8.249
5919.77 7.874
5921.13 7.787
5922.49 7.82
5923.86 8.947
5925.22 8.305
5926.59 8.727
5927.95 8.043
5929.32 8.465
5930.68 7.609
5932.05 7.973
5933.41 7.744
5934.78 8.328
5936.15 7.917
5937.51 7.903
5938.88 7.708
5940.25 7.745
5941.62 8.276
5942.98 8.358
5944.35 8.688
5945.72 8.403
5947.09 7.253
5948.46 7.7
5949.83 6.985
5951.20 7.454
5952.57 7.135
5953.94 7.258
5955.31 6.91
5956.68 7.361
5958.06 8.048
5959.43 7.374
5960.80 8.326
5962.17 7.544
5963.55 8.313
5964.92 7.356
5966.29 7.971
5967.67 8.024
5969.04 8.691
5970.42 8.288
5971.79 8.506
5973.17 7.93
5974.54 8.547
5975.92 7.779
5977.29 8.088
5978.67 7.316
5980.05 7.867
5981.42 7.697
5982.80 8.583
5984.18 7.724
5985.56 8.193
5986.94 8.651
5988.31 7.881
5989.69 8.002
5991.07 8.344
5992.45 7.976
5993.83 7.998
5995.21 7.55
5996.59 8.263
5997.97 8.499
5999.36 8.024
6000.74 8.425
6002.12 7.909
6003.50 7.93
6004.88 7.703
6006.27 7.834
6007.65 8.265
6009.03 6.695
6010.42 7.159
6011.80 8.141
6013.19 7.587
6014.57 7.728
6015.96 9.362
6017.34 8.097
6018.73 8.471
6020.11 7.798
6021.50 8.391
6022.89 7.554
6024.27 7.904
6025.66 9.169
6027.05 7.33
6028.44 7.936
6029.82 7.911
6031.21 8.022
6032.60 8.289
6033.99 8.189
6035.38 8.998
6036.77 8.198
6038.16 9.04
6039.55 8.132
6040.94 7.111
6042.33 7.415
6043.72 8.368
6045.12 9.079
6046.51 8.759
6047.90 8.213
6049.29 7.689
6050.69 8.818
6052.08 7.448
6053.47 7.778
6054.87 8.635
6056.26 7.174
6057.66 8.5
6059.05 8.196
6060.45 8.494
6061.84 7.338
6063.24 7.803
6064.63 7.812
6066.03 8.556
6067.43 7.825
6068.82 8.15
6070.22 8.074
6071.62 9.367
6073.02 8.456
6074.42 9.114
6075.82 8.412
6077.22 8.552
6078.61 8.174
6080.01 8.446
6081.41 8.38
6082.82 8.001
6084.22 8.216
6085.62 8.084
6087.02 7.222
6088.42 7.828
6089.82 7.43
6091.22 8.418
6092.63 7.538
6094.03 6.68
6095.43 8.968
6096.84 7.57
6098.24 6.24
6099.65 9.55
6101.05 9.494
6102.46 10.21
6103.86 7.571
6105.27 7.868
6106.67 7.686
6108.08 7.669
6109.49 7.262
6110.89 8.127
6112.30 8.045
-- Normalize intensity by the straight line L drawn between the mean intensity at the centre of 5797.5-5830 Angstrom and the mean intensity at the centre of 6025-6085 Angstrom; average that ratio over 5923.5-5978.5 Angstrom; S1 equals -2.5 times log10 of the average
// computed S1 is 0.04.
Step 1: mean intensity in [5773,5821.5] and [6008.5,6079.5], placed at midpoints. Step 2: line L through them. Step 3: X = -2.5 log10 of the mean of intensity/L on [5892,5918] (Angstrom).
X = 0.13 mag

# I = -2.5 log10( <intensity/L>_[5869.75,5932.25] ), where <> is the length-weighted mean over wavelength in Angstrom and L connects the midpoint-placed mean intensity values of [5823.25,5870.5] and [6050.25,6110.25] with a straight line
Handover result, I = 0.08 mag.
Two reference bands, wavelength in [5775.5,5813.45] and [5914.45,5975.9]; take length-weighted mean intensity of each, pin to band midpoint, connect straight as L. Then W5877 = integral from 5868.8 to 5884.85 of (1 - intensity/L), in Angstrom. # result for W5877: 0.56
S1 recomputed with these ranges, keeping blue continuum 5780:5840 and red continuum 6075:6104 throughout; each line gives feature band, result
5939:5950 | 0.026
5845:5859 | 0.034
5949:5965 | 0.089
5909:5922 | 0.029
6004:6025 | 0.032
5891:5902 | 0.342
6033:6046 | -0.017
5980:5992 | 0.005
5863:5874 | 0.059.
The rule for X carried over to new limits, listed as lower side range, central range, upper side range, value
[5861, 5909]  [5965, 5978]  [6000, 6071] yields -0.06 mag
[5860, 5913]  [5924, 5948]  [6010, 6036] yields -0.07 mag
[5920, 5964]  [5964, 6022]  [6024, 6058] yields 0.00 mag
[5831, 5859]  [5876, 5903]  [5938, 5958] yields 0.18 mag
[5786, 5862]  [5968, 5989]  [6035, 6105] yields 0.01 mag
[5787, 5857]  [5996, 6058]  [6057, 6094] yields 0.01 mag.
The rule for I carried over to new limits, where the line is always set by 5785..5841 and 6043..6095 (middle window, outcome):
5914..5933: 0.01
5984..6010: 0.02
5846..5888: 0.06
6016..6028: 0.00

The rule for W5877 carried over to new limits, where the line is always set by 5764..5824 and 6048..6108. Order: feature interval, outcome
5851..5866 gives 0.4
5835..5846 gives 0.1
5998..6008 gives 0.1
